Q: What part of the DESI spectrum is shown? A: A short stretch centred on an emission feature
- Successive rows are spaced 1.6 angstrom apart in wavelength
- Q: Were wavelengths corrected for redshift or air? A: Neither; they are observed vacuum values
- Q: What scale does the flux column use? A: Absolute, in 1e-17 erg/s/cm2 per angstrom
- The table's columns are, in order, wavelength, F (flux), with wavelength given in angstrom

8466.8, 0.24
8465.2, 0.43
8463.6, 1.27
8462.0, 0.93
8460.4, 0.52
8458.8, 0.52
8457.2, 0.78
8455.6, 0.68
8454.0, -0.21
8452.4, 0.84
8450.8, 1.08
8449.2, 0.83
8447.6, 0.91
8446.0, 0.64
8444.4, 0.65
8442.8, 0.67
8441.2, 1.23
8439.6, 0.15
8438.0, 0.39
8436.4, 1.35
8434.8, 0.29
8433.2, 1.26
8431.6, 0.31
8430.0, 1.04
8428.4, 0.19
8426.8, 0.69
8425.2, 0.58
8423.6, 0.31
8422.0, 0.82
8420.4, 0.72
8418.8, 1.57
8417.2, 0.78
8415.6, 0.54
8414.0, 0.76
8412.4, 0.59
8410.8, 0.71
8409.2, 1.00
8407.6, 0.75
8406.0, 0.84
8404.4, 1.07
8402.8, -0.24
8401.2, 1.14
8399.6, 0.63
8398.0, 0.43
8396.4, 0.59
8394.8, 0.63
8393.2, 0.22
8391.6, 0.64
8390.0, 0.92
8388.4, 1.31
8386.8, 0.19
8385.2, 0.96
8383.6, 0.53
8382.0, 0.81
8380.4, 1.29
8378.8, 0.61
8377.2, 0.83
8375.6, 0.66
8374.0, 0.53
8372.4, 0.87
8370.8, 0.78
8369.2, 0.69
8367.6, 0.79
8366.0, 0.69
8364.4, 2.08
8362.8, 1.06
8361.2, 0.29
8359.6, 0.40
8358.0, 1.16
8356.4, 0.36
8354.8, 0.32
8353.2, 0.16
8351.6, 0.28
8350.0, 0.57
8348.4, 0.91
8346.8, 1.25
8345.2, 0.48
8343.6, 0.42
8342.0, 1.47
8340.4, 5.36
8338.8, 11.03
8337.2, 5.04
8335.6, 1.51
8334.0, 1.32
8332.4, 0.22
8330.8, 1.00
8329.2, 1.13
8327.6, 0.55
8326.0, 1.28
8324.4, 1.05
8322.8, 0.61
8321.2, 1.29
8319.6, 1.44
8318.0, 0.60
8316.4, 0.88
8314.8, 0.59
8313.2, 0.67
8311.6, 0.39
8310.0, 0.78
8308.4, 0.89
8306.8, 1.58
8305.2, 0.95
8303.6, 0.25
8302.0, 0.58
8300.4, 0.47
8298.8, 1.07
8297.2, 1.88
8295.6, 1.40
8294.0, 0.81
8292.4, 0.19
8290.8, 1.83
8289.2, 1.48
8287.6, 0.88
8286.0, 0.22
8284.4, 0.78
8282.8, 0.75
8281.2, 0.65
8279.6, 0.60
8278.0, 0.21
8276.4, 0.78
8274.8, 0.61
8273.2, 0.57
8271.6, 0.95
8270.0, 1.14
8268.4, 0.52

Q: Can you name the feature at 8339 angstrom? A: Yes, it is H-alpha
